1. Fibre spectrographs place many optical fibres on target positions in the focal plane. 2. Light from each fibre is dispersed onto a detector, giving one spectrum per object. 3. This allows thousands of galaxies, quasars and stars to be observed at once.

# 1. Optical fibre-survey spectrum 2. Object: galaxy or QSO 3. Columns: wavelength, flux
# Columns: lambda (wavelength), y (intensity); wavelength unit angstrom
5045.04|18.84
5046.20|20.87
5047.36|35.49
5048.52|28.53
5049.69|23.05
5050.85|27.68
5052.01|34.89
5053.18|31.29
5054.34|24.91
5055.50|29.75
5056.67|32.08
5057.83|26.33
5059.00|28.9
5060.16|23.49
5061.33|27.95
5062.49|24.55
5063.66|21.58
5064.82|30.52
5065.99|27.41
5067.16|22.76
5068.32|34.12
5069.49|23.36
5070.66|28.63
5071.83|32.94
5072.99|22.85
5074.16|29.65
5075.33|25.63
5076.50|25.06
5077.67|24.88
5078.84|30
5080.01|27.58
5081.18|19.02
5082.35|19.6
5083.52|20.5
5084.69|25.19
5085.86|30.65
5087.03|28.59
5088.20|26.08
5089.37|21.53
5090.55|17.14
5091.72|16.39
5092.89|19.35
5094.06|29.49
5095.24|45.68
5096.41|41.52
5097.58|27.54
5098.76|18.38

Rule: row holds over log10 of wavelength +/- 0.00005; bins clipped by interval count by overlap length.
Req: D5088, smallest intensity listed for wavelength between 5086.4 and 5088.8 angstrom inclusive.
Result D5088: 26.08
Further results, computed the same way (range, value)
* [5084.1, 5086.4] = 25.19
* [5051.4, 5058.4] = 24.91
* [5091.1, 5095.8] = 16.39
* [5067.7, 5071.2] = 23.36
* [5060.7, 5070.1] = 21.58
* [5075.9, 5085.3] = 19.02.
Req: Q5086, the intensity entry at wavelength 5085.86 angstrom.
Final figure 30.65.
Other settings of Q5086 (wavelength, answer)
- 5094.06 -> 29.49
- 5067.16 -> 22.76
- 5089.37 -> 21.53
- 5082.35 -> 19.6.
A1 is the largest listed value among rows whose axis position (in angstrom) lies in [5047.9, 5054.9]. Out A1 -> 34.89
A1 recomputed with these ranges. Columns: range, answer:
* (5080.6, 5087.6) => 30.65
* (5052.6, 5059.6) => 32.08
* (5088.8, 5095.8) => 45.68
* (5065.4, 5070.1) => 34.12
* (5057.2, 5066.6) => 30.52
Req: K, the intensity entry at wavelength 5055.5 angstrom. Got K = 29.75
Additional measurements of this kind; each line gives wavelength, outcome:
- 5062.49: 24.55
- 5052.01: 34.89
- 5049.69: 23.05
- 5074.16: 29.65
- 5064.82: 30.52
